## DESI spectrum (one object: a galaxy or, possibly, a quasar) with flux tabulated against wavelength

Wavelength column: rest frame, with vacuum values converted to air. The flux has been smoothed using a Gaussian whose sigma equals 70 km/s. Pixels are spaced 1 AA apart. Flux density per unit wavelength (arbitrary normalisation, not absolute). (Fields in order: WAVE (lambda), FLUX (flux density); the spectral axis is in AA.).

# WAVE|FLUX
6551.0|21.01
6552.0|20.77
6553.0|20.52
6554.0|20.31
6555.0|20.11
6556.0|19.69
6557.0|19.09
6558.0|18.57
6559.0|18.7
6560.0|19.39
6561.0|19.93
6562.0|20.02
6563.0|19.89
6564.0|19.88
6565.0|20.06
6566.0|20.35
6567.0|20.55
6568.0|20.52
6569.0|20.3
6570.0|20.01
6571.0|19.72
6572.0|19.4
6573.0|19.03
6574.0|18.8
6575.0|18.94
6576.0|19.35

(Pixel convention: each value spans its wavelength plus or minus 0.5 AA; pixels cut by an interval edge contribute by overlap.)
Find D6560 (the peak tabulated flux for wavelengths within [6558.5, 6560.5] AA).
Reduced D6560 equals 19.39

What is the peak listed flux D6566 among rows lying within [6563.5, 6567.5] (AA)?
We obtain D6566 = 20.55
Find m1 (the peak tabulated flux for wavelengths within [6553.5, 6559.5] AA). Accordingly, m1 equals 20.31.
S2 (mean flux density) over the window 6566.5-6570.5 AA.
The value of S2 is 20.3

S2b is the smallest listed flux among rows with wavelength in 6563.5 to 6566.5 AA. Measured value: 19.88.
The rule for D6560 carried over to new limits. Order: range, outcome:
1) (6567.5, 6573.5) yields 20.52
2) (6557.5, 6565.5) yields 20.06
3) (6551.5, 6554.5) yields 20.77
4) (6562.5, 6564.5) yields 19.89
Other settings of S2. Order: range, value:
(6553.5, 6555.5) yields 20.2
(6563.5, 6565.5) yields 20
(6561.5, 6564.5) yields 19.9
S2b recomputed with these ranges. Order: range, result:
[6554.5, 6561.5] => 18.57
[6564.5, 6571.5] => 19.72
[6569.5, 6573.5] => 19.03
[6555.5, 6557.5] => 19.09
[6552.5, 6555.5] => 20.11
